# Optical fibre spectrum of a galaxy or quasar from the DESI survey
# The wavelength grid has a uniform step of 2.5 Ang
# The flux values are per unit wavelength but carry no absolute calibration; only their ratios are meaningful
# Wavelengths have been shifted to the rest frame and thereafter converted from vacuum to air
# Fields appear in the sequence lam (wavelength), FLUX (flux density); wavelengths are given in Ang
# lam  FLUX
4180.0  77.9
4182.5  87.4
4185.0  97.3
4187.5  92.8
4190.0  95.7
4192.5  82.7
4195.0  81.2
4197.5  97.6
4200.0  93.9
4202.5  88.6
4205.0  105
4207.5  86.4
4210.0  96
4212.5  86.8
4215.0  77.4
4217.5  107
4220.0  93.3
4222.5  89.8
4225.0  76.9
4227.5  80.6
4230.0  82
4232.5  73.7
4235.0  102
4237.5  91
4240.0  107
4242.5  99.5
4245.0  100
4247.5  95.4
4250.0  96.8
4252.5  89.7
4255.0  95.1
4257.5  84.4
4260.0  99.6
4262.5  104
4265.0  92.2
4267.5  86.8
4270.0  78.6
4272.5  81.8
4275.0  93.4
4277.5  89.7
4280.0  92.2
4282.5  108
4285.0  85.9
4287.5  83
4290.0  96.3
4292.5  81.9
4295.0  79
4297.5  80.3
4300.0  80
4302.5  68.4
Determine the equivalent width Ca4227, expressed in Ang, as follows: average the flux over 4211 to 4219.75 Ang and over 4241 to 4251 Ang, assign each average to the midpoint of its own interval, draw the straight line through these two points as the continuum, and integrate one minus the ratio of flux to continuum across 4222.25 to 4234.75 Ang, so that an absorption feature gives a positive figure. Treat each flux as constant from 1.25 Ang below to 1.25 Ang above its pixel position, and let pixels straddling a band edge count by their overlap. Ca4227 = 1.7 Ang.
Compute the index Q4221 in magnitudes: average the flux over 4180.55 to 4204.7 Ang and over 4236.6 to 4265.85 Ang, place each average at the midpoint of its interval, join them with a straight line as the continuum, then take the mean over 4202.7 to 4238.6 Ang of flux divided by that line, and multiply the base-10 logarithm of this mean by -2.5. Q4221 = 0.05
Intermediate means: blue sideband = 91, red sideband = 96.3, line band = 89.1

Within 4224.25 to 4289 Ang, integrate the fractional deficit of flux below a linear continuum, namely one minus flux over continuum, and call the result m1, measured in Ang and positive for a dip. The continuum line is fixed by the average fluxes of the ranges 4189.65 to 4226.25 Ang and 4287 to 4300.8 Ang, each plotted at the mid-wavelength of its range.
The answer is -3.6 Ang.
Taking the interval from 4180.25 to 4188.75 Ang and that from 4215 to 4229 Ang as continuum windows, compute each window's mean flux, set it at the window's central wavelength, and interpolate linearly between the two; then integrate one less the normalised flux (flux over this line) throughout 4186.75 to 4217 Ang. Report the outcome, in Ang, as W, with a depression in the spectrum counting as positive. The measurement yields -0.4 Ang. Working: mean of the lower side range 90.8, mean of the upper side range 88.3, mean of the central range 90.7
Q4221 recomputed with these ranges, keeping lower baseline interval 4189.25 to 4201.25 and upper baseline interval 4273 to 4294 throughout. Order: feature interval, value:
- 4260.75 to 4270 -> -0.02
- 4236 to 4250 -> -0.09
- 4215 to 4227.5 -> 0.01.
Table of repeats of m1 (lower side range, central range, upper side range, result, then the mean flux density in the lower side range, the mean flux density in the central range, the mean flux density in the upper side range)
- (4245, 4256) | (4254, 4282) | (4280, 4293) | 0.7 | 94.9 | 91.1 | 91.7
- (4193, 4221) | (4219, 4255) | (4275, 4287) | 0.4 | 91.8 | 91.4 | 93.2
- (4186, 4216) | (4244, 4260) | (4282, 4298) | -1.0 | 90.5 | 93.9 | 87.2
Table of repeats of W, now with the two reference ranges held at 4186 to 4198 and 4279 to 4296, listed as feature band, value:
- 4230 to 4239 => 0.12 Ang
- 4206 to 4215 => 0.12 Ang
